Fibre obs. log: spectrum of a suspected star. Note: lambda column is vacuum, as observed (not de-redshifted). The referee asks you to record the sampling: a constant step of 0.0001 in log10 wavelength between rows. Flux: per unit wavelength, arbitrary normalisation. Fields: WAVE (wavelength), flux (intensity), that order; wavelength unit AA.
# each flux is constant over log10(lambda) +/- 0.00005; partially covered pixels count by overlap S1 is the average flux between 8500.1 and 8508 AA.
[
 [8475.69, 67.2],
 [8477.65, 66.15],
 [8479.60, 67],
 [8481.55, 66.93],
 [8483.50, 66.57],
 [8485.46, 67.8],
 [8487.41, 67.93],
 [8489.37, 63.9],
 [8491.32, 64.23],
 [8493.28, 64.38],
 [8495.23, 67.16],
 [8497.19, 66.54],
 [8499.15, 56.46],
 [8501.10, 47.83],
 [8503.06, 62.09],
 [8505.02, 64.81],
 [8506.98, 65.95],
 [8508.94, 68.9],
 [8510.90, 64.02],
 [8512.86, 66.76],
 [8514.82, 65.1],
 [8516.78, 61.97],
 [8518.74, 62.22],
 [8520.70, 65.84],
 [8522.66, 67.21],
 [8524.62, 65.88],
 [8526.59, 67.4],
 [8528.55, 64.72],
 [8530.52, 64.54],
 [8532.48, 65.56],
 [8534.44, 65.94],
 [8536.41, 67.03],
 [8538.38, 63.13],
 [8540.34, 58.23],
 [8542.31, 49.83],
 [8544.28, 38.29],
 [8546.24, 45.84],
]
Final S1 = 60.2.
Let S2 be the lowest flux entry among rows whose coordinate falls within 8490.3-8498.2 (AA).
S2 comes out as 64.23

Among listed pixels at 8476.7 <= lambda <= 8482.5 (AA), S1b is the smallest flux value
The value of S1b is 66.15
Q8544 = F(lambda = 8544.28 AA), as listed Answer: 38.29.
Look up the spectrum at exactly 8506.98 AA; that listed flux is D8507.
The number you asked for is 65.95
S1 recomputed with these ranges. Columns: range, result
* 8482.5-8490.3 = 66.5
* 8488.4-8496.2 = 65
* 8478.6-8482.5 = 67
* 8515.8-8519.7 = 62.1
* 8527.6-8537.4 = 65.5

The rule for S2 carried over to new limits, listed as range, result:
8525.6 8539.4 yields 63.13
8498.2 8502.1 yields 47.83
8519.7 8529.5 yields 64.72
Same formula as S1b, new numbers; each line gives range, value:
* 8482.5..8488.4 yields 66.57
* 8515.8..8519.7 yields 61.97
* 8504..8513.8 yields 64.02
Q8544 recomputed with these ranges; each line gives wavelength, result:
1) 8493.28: 64.38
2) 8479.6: 67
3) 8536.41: 67.03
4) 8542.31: 49.83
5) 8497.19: 66.54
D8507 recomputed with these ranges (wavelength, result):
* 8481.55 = 66.93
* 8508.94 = 68.9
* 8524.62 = 65.88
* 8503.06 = 62.09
